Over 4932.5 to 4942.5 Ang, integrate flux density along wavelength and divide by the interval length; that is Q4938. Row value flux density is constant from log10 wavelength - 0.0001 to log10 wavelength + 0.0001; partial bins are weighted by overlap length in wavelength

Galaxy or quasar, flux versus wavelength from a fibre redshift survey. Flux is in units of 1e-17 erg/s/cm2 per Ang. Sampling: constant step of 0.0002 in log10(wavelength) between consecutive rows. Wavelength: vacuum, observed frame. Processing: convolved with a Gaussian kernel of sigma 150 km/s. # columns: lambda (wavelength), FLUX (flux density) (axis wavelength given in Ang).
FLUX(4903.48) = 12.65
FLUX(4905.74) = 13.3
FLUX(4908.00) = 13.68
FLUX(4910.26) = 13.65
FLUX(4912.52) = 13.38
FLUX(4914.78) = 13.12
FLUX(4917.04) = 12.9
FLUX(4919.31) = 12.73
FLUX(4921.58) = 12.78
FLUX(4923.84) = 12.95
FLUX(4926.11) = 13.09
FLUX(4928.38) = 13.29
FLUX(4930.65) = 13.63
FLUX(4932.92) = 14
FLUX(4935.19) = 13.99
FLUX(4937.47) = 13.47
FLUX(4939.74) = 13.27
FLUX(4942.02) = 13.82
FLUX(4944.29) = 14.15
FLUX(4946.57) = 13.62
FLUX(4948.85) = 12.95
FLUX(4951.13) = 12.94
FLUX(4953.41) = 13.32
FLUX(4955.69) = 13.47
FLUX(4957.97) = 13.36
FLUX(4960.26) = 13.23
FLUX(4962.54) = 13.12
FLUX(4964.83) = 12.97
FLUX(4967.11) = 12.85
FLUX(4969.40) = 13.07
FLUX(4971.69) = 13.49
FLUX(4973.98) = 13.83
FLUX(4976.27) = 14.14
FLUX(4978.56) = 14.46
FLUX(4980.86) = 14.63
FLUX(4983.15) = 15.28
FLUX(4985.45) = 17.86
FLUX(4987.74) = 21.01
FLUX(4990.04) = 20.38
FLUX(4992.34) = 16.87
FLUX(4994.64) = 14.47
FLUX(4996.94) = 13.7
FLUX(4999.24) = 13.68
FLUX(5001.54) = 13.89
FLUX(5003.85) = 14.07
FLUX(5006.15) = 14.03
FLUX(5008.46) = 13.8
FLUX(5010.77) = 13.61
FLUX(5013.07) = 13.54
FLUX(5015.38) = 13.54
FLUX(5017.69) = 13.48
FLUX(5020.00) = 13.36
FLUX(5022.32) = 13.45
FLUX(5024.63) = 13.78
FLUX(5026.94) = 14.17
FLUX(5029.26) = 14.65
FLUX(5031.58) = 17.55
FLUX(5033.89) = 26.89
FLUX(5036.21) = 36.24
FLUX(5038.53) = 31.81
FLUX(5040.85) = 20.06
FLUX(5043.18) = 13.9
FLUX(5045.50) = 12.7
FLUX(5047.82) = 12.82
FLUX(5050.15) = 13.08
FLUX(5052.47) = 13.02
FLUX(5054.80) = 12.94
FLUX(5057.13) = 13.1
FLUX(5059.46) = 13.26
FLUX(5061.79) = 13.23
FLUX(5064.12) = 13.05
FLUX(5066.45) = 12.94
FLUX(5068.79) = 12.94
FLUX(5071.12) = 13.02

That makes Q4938 13.7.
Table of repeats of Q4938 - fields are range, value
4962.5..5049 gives 16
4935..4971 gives 13.3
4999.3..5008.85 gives 13.9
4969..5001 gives 15.5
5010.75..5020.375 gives 13.5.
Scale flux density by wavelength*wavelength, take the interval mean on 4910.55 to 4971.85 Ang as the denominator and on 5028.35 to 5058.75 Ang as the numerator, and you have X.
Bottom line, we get 1.4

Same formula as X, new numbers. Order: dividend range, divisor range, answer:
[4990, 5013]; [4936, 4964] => 1.11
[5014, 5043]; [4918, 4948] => 1.46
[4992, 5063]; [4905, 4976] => 1.22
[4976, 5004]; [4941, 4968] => 1.21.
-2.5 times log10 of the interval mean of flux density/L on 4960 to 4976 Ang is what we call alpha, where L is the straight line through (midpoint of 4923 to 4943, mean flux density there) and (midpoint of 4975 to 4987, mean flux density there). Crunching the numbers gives 0.13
